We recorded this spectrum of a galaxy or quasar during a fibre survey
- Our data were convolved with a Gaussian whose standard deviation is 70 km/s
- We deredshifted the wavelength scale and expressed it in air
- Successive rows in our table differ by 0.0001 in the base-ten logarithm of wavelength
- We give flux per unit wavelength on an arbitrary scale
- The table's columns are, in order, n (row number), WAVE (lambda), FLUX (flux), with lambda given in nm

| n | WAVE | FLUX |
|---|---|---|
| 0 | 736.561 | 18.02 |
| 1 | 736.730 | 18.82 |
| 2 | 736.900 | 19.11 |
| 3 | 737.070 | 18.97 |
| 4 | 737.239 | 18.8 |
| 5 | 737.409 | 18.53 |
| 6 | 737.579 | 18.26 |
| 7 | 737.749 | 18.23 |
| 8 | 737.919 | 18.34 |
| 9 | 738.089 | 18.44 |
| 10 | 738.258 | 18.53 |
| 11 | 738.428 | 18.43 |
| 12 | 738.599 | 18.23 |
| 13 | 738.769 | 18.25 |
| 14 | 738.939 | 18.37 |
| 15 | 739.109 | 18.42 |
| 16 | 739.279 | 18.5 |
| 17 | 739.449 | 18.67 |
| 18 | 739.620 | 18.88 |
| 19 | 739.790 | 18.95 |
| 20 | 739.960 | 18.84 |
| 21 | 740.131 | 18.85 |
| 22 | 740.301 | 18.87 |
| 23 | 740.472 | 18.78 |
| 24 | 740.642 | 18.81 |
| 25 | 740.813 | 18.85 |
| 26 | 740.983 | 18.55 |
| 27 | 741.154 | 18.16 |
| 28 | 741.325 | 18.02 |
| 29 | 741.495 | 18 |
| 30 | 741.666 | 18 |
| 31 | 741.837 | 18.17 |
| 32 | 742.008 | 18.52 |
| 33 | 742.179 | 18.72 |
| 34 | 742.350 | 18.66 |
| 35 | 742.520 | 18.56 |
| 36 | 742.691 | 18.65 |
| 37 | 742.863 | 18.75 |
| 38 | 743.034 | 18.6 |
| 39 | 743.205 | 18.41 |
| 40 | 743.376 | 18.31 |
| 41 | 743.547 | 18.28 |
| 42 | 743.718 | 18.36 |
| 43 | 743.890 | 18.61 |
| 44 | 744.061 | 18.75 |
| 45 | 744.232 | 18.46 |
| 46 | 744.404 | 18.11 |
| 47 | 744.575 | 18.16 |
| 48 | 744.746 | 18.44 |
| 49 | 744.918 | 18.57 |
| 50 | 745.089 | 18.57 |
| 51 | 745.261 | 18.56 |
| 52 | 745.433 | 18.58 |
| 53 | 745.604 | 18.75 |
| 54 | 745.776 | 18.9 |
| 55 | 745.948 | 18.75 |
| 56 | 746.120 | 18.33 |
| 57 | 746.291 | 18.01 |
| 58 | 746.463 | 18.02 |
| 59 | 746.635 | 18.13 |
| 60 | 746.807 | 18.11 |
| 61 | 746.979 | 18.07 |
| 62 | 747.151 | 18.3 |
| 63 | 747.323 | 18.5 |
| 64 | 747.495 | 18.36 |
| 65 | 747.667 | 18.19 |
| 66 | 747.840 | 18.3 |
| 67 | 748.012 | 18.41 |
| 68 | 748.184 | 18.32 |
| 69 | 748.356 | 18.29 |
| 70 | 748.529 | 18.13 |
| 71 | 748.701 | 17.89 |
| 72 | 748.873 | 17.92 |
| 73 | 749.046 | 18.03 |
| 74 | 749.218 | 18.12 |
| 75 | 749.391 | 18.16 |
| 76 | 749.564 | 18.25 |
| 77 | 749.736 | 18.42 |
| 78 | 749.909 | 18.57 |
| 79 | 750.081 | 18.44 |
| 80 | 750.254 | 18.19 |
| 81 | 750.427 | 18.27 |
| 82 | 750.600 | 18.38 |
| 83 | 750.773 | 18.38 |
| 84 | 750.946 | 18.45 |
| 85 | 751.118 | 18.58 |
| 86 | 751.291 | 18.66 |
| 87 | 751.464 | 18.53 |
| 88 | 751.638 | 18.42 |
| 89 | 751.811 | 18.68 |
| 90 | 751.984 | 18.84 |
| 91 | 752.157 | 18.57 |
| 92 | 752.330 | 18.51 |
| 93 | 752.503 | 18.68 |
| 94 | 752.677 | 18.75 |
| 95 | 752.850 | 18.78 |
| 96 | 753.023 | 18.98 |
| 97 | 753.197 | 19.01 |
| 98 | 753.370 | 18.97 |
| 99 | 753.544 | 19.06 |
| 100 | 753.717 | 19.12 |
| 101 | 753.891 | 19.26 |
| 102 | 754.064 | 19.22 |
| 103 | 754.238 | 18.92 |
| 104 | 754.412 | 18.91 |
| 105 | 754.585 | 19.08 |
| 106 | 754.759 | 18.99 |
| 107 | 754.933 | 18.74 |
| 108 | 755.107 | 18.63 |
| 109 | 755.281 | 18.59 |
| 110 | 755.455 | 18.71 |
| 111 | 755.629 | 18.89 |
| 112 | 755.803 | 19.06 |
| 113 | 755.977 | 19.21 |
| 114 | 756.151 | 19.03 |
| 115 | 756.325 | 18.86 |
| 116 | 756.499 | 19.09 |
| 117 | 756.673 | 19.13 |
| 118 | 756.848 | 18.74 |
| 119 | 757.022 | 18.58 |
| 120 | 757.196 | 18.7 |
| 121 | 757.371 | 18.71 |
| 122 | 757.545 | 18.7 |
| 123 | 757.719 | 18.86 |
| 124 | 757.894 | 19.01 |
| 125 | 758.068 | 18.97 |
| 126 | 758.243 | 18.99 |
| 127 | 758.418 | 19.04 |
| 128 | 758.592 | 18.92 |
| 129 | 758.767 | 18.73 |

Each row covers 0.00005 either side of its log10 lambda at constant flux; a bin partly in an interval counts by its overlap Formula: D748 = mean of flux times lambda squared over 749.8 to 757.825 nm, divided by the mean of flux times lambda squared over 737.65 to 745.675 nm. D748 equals 1.05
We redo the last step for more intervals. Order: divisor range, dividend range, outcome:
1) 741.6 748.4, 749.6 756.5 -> 1.04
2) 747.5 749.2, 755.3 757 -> 1.06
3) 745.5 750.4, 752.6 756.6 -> 1.06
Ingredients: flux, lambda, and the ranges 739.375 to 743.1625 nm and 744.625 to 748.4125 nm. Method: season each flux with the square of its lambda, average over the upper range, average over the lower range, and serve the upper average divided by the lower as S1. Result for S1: 1.00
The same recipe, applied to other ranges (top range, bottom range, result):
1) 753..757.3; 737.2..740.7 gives 1.07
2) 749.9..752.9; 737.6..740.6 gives 1.03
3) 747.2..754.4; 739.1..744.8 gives 1.02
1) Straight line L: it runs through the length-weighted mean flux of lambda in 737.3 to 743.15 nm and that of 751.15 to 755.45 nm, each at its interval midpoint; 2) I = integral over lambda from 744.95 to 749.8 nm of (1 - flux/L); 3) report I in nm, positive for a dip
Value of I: 0.10 nm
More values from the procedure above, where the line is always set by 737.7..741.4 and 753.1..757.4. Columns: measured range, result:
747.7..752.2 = 0.108 nm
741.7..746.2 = 0.034 nm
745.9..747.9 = 0.051 nm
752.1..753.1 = 0.008 nm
